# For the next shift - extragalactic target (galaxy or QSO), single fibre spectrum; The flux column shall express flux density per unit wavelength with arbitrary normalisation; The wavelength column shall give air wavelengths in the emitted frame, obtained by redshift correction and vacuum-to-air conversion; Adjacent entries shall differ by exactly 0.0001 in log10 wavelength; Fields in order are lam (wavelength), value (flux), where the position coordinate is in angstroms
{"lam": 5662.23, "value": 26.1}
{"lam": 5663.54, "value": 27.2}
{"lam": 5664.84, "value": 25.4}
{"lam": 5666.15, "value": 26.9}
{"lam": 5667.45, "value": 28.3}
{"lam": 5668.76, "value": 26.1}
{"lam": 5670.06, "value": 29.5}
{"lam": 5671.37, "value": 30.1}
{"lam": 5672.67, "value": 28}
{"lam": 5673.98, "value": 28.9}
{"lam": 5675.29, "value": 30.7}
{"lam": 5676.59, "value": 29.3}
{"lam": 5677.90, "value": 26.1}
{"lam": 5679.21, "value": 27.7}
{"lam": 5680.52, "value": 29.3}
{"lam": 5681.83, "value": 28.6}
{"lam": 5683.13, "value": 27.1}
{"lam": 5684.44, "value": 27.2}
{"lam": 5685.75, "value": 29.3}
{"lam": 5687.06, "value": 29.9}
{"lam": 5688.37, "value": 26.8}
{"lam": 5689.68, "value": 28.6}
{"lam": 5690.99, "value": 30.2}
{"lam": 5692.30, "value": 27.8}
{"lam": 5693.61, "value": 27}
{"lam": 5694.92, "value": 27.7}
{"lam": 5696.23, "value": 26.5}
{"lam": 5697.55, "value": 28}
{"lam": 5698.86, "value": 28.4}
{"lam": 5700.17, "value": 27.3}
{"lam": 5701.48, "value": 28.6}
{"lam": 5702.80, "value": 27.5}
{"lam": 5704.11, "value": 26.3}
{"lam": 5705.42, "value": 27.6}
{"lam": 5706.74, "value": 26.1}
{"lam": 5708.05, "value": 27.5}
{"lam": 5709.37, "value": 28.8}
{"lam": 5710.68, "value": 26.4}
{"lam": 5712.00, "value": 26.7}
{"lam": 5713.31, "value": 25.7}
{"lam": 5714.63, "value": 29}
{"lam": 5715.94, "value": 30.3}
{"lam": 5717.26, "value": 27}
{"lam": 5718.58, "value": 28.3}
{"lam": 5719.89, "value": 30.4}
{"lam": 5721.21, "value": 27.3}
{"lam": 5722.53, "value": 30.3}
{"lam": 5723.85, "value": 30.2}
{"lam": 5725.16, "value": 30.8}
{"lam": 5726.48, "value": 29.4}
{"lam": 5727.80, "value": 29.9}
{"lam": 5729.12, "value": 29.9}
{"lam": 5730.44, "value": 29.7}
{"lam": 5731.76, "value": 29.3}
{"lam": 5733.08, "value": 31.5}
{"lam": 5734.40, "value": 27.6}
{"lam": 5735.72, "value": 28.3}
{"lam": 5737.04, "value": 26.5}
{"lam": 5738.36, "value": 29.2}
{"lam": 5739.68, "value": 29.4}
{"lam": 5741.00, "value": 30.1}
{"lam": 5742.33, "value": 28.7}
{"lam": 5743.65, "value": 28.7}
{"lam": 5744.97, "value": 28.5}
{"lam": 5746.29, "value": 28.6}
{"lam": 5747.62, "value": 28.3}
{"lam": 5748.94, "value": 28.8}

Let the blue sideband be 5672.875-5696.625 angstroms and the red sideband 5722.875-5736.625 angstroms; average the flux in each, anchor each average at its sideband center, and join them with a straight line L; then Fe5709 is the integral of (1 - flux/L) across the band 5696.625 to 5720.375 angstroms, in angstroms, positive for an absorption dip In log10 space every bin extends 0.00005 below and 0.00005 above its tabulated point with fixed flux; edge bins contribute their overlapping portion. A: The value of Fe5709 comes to 1.0 angstroms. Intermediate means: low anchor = 28.3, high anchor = 29.6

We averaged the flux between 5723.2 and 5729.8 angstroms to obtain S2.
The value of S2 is 30.1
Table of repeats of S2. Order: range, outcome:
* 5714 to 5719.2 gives 28.6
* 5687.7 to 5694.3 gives 28.1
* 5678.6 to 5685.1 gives 28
